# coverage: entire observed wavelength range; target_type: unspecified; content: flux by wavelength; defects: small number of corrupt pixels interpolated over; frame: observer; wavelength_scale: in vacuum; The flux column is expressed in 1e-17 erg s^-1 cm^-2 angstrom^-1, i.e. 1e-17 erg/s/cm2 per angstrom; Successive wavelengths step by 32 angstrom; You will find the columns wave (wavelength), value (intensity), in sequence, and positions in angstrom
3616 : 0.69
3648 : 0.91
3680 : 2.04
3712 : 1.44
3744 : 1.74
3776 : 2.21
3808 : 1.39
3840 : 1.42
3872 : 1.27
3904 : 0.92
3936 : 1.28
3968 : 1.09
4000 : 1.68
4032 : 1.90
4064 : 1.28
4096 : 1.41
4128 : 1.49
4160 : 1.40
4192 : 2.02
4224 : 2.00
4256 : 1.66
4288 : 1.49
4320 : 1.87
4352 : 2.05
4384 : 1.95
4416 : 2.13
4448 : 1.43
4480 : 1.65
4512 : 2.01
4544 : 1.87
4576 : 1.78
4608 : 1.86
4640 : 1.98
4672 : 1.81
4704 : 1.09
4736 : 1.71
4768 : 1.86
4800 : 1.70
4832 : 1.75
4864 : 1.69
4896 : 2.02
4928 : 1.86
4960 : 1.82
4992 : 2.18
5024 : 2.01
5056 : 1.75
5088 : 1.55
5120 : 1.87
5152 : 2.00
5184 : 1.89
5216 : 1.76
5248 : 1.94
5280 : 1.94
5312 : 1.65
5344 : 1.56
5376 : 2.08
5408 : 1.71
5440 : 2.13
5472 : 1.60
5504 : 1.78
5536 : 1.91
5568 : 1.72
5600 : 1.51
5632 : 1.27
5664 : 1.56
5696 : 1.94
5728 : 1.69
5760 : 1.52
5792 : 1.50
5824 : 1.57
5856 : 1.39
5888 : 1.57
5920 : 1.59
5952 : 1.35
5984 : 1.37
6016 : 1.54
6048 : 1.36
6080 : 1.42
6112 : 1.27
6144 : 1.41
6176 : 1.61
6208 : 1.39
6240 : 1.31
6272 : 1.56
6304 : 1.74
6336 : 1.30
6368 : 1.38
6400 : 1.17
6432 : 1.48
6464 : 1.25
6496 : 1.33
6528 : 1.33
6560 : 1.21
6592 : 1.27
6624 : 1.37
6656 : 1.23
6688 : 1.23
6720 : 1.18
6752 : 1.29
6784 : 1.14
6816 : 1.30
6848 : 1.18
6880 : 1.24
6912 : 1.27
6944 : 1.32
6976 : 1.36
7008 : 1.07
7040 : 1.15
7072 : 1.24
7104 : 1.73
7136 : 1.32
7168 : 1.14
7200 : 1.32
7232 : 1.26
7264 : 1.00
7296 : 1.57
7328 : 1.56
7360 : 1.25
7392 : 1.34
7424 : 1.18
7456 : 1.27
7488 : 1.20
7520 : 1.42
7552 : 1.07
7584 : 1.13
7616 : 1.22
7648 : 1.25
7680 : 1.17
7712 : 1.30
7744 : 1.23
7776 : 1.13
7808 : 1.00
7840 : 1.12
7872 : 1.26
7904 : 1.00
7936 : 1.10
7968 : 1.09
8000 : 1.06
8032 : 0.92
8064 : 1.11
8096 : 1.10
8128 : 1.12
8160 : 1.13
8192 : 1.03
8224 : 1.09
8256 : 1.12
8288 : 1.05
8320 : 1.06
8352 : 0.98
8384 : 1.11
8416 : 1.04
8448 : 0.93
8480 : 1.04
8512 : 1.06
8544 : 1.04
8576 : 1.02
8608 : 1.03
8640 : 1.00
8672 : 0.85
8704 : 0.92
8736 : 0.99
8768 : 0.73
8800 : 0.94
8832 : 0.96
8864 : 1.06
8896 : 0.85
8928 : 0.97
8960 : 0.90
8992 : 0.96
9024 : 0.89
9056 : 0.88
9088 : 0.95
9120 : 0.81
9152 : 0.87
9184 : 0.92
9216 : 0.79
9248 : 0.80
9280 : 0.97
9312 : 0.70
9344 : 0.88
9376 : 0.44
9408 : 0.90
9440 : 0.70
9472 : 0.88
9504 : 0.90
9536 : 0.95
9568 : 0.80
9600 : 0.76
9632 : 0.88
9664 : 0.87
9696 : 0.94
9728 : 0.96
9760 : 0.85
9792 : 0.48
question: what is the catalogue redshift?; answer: 0.084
